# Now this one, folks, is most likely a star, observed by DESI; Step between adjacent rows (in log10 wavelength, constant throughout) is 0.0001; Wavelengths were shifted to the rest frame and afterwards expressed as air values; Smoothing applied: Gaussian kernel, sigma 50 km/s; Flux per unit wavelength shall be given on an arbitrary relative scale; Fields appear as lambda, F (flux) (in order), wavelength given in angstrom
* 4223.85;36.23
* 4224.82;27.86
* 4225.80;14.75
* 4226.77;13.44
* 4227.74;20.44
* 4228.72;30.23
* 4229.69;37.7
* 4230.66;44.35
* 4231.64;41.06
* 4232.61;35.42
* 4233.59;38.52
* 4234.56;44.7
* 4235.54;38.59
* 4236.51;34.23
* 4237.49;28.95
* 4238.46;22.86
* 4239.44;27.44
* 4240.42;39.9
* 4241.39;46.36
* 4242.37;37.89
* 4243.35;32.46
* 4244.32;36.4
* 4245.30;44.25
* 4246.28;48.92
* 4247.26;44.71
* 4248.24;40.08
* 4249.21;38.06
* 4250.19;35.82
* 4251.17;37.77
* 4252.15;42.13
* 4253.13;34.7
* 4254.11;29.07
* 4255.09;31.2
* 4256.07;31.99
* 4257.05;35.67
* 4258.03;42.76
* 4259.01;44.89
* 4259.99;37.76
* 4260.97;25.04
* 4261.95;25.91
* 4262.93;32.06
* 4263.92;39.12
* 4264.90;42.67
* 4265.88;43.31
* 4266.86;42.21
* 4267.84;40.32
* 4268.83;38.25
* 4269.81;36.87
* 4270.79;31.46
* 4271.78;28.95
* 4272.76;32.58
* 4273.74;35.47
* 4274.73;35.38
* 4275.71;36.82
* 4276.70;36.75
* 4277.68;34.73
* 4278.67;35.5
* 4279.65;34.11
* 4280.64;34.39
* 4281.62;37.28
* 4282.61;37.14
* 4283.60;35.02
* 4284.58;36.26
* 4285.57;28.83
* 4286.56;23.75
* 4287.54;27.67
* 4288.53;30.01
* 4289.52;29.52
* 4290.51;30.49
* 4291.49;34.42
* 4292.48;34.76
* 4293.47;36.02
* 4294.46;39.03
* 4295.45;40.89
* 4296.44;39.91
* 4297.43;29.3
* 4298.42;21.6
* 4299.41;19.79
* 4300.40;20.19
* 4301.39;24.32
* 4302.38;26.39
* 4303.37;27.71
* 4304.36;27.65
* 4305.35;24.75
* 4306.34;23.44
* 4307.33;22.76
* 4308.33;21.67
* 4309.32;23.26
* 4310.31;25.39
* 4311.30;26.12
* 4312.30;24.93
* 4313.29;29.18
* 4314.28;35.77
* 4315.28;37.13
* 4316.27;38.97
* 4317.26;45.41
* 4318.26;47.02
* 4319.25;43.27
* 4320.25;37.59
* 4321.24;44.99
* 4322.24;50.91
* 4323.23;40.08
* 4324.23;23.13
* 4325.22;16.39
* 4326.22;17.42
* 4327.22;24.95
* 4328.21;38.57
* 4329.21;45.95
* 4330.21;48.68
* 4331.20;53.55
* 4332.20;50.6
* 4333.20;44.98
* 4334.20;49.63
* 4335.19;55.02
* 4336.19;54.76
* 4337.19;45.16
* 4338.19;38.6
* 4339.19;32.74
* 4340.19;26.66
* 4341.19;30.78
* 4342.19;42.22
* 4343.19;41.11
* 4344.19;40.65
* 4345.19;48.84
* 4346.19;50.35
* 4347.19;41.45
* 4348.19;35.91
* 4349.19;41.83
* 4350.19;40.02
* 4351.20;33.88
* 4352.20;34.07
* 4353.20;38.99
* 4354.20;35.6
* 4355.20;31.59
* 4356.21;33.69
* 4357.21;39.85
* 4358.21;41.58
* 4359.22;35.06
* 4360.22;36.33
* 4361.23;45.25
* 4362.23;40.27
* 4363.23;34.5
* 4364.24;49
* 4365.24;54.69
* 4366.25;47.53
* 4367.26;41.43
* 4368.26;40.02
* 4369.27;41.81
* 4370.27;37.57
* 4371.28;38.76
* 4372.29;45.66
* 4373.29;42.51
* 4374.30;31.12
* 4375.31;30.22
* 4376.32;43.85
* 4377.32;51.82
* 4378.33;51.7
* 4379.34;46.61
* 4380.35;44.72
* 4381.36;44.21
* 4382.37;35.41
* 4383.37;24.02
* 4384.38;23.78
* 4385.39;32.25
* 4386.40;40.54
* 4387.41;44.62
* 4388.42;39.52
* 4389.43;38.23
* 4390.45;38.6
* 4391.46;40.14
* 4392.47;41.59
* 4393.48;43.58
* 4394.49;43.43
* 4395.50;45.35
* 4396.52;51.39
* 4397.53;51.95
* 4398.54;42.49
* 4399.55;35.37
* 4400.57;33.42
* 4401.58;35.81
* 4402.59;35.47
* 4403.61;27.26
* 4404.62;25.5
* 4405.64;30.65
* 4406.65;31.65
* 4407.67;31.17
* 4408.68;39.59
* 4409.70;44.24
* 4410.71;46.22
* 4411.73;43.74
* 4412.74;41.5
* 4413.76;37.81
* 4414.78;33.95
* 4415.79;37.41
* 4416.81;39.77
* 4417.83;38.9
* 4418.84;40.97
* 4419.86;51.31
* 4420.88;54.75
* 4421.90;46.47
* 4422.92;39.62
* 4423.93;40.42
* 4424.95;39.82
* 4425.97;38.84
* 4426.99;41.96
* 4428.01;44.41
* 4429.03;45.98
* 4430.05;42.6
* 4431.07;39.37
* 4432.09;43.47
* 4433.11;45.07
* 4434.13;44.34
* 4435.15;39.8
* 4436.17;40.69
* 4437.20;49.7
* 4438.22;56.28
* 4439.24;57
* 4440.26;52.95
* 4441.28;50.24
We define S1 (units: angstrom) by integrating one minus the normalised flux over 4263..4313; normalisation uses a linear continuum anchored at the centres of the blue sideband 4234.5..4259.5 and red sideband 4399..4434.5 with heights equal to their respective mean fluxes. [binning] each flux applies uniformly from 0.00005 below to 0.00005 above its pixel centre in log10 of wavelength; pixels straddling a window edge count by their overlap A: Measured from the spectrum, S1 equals 8.0 angstrom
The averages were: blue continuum 37.2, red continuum 39.7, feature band 31.8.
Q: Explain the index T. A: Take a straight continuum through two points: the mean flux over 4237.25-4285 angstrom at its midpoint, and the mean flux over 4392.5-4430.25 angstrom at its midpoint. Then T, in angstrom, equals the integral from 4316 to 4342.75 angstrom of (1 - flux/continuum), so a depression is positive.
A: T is -1.5 angstrom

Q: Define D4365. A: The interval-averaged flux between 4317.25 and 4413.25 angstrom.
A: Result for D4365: 39.9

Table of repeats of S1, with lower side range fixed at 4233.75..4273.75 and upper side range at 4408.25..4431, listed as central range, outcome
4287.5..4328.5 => 8.0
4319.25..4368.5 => -0.6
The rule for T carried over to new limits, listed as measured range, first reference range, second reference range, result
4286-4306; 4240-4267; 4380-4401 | 4.74 angstrom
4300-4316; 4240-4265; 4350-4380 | 5.13 angstrom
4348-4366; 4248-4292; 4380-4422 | -0.68 angstrom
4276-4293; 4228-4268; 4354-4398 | 2.28 angstrom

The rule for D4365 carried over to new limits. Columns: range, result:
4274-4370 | 36.1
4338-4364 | 38.3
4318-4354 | 40.2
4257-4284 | 36.2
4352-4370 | 40.2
